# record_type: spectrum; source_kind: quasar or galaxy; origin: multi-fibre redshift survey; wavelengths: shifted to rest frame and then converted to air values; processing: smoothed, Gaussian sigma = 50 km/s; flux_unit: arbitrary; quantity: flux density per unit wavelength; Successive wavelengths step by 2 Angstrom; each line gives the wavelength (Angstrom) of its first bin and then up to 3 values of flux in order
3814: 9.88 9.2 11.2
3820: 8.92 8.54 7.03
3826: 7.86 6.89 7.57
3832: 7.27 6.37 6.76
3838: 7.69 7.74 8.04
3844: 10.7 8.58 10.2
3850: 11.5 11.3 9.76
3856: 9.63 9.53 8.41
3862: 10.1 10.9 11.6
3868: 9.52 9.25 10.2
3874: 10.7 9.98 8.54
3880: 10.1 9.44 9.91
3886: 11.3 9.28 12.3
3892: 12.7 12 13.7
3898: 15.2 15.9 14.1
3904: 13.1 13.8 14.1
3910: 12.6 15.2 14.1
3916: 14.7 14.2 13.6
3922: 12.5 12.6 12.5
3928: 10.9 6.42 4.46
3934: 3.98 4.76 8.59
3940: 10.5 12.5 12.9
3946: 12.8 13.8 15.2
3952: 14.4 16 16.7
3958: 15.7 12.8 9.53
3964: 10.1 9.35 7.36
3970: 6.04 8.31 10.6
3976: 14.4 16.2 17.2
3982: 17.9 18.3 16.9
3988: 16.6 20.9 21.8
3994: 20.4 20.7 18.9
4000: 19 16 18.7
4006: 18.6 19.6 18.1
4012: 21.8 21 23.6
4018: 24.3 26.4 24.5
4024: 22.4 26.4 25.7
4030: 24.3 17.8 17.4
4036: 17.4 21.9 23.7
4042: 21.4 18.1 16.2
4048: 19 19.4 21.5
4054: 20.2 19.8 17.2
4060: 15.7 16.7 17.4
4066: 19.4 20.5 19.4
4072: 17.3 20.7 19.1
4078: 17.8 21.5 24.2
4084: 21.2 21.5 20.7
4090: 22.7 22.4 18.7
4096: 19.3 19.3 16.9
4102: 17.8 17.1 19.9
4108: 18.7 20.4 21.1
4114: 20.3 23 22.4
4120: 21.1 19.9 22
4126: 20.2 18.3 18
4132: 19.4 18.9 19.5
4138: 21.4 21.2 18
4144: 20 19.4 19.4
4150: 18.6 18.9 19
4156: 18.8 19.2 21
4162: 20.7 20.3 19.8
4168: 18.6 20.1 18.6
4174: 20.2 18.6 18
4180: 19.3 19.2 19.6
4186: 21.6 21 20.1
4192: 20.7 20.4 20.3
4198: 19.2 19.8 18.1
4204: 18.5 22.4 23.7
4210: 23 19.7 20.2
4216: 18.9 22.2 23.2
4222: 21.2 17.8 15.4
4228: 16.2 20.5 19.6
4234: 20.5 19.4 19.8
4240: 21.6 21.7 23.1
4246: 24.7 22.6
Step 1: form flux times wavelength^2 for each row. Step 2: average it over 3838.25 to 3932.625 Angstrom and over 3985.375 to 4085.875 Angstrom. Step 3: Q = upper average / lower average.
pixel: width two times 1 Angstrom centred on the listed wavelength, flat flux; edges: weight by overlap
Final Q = 1.9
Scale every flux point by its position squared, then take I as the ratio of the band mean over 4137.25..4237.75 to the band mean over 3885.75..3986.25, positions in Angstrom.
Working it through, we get 1.81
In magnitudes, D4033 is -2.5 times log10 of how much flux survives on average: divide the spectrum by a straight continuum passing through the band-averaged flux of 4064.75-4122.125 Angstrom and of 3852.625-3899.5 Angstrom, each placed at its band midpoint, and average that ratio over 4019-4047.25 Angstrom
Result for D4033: -0.23 mag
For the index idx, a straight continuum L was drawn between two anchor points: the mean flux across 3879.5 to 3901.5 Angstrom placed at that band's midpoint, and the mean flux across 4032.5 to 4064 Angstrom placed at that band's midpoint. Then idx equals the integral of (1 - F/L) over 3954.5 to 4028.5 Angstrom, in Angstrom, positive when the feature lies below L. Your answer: -4.0 Angstrom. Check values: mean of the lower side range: 12.1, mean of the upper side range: 19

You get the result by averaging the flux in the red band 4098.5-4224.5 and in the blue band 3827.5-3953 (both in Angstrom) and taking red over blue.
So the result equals 1.85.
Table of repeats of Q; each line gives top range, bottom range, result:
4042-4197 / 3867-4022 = 1.53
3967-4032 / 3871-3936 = 1.71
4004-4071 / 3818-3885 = 2.46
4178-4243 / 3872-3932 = 1.94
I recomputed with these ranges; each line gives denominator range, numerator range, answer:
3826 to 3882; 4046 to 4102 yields 2.37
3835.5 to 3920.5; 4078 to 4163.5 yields 2.01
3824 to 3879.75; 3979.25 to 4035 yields 2.44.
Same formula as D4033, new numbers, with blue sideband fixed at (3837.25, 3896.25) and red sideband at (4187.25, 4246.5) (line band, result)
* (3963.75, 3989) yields 0.02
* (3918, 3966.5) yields 0.08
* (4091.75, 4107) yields -0.11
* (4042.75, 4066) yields -0.18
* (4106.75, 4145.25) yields -0.14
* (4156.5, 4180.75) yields -0.03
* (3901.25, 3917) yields -0.22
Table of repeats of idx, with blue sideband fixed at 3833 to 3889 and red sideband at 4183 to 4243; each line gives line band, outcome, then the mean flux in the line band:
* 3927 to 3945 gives 5.33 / 8.33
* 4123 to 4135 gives -1.23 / 19.5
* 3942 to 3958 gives -2.93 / 14.5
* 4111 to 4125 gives -3.29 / 21.4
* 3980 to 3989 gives -2.79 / 17.4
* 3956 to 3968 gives 0.94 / 11.6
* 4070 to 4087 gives -4.44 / 20.4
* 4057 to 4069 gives -1.64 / 17.8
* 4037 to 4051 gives -4.53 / 20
